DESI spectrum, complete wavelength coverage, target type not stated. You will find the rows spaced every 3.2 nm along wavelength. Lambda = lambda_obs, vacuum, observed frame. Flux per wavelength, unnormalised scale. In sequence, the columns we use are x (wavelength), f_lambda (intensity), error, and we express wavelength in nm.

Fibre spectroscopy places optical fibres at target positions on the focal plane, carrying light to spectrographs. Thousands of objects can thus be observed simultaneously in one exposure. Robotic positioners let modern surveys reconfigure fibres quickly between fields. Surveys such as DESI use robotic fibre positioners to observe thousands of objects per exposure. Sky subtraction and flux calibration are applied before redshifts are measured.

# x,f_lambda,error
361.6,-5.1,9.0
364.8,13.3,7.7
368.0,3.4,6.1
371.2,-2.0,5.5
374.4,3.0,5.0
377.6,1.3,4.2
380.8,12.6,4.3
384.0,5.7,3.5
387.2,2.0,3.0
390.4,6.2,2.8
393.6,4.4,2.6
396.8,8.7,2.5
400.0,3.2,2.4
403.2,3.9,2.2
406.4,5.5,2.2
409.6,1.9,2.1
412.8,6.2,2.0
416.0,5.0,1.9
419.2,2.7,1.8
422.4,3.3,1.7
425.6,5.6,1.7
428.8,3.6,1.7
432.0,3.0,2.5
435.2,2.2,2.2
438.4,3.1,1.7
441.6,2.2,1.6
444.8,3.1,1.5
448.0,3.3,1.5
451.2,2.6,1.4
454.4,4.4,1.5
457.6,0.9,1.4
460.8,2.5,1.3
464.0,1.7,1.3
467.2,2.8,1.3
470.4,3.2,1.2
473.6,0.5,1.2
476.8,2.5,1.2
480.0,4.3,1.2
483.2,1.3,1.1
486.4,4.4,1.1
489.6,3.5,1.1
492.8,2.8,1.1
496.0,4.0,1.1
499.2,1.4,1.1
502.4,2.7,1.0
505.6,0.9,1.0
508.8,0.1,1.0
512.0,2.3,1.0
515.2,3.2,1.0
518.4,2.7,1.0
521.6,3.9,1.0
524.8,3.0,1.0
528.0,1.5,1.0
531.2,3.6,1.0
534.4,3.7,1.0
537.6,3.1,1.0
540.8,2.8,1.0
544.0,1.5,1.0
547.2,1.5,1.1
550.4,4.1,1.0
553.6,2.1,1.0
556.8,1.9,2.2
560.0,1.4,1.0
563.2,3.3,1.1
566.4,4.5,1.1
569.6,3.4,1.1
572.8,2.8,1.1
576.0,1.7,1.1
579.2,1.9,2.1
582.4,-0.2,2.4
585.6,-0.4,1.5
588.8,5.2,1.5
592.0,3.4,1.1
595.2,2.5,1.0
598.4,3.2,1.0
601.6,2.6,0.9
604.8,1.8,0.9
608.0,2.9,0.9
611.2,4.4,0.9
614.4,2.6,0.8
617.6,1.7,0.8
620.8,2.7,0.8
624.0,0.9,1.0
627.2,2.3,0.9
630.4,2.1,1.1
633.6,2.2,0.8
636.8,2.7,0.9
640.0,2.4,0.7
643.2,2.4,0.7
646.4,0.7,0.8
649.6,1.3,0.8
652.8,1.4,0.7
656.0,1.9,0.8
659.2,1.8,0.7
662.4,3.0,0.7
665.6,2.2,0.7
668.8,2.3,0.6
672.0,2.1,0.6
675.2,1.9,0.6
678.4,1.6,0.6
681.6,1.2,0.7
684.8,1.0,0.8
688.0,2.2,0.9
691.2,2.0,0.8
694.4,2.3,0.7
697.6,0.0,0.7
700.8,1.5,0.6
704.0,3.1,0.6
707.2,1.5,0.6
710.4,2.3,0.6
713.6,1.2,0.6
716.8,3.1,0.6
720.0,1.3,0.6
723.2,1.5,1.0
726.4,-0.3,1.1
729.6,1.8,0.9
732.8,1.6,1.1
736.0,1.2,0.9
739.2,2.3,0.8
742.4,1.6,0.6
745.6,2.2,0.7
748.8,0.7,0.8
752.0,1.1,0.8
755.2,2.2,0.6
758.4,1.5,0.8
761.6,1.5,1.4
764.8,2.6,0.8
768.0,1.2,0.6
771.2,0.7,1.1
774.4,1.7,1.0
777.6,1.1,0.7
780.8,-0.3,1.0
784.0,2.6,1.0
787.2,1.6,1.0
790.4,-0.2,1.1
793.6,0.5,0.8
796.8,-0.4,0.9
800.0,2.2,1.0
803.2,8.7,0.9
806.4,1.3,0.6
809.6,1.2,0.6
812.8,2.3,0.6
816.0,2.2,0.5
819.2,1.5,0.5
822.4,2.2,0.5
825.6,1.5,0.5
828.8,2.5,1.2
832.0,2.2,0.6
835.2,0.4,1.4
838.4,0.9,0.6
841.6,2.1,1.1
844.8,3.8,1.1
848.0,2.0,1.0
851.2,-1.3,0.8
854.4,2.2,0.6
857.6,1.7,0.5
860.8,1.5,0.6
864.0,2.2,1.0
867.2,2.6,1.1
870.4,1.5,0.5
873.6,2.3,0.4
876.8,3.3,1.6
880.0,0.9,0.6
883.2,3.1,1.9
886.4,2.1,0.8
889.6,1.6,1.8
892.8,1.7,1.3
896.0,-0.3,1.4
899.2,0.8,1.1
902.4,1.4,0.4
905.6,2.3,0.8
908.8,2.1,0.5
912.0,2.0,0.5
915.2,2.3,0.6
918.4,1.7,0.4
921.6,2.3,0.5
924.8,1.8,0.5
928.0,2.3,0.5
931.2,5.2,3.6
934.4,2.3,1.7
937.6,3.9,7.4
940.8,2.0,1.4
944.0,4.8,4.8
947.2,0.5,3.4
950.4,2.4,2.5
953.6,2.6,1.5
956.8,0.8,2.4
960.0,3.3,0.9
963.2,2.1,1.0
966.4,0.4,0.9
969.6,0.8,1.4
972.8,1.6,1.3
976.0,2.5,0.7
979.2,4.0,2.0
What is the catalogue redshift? 1.155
